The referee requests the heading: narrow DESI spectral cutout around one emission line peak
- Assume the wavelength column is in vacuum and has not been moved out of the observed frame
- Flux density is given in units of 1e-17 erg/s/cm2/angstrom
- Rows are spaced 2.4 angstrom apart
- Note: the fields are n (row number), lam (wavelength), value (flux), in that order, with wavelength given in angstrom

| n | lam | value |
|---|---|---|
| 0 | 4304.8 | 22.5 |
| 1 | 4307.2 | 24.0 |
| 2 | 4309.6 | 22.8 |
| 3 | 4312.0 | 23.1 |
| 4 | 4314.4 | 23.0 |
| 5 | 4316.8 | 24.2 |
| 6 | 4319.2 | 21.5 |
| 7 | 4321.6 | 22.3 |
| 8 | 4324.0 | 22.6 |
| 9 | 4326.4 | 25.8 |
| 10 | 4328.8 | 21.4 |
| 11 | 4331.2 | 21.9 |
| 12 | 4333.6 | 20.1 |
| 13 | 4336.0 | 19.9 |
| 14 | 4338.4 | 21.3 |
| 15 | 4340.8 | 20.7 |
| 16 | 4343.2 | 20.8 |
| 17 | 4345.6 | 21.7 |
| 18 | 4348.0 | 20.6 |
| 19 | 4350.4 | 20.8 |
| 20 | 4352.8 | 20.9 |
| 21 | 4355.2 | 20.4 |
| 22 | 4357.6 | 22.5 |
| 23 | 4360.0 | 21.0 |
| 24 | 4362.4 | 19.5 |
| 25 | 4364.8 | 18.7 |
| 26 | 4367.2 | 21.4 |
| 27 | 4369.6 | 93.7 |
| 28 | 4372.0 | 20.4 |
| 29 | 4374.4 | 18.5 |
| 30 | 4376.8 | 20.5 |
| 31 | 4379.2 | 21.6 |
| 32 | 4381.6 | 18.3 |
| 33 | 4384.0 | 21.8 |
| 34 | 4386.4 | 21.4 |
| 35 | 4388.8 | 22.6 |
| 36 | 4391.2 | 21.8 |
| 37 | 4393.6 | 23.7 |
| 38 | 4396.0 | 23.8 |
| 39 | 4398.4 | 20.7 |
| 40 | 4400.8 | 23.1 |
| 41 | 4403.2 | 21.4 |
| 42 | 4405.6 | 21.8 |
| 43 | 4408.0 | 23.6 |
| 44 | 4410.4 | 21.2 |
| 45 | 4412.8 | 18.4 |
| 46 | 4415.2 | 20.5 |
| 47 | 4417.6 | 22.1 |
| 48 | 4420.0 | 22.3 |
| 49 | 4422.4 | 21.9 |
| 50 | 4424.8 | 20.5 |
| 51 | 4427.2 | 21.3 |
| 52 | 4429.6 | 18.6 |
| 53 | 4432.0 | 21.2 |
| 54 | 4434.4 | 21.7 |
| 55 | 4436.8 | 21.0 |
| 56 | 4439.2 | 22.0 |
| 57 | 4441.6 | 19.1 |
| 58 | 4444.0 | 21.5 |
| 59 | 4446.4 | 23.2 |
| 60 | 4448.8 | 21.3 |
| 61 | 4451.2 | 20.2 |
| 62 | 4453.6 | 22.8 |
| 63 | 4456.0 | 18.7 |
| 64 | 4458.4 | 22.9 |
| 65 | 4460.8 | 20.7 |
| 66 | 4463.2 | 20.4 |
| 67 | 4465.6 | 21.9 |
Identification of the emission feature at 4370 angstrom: H-gamma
